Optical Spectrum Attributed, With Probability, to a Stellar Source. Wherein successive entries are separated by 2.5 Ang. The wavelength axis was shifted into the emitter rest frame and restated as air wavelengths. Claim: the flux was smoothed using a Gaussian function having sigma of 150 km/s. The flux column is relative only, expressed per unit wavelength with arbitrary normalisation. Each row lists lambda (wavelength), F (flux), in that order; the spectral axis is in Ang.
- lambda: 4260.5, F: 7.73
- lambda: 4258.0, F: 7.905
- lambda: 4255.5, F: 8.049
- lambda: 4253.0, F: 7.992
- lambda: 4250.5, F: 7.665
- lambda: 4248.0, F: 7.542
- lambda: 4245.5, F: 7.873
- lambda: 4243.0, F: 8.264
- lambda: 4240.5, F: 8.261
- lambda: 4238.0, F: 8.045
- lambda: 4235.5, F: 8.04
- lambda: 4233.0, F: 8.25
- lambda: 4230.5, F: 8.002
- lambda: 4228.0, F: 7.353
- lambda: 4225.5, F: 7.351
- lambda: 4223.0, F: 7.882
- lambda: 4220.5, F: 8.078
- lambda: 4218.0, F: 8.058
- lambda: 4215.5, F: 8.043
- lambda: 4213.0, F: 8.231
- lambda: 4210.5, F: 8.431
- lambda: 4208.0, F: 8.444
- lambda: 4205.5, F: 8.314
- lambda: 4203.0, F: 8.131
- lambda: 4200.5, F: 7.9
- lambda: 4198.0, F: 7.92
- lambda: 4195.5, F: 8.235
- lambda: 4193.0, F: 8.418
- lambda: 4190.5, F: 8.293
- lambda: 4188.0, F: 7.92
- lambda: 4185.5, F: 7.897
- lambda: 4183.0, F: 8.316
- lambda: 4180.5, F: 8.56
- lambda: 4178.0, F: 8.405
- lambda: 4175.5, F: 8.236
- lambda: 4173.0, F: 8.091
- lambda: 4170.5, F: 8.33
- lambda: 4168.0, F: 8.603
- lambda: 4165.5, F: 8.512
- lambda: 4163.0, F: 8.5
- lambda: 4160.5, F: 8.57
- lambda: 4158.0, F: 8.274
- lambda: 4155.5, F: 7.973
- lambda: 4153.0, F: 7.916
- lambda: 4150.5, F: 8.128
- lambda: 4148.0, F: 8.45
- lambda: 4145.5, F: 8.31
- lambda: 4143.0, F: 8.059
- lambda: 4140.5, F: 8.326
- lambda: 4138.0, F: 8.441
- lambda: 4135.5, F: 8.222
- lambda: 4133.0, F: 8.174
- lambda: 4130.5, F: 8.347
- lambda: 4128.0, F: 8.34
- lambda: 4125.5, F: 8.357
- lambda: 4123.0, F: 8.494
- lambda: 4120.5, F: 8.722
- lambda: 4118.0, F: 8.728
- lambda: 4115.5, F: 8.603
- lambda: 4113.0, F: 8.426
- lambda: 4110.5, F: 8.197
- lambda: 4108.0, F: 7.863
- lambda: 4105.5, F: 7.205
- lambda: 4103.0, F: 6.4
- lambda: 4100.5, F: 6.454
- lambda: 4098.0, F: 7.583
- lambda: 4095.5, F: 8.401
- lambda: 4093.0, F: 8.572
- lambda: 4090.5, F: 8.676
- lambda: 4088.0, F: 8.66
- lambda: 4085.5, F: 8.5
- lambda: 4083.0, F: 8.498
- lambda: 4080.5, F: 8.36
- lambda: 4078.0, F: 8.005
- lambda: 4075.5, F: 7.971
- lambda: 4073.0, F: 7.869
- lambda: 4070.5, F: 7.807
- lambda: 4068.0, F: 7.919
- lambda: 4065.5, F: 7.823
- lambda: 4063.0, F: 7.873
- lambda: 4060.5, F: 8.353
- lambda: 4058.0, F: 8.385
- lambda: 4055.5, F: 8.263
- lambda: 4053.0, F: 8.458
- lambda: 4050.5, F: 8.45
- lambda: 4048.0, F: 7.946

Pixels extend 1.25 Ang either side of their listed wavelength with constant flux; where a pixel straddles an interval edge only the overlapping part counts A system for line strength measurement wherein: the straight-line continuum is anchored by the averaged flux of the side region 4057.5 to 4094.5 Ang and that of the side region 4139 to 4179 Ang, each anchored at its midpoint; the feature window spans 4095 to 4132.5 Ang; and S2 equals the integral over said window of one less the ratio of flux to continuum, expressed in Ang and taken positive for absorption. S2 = 1.13 Ang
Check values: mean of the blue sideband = 8.22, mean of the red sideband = 8.29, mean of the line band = 8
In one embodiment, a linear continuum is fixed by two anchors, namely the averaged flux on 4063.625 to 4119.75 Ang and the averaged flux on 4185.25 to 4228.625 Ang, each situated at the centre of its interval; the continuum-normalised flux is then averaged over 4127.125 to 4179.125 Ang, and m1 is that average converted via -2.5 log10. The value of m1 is -0.033 mag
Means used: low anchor 8.03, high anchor 8.06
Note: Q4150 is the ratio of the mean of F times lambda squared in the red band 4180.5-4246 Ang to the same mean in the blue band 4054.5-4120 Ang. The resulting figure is 1.1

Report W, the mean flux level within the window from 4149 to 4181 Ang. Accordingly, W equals 8.31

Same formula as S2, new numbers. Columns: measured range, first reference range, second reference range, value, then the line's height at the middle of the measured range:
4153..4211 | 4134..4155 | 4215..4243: -1.1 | 8.1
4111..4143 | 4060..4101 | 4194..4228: -1.3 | 8.09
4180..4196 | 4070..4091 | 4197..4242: -0.2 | 8.09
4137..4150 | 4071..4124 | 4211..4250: -0.4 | 8.05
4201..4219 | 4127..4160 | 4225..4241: -0.5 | 7.99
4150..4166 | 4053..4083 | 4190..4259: -0.4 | 8.06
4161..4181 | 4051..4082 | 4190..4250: -0.8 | 8.07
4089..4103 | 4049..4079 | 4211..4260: 0.4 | 8.07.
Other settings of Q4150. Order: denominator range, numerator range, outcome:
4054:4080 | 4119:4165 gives 1.07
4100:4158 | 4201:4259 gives 1.03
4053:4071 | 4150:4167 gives 1.07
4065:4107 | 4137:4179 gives 1.08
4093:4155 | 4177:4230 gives 1.04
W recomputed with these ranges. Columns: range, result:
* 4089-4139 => 8.11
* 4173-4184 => 8.35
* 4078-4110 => 7.94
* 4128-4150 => 8.29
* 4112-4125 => 8.58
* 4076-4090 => 8.4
